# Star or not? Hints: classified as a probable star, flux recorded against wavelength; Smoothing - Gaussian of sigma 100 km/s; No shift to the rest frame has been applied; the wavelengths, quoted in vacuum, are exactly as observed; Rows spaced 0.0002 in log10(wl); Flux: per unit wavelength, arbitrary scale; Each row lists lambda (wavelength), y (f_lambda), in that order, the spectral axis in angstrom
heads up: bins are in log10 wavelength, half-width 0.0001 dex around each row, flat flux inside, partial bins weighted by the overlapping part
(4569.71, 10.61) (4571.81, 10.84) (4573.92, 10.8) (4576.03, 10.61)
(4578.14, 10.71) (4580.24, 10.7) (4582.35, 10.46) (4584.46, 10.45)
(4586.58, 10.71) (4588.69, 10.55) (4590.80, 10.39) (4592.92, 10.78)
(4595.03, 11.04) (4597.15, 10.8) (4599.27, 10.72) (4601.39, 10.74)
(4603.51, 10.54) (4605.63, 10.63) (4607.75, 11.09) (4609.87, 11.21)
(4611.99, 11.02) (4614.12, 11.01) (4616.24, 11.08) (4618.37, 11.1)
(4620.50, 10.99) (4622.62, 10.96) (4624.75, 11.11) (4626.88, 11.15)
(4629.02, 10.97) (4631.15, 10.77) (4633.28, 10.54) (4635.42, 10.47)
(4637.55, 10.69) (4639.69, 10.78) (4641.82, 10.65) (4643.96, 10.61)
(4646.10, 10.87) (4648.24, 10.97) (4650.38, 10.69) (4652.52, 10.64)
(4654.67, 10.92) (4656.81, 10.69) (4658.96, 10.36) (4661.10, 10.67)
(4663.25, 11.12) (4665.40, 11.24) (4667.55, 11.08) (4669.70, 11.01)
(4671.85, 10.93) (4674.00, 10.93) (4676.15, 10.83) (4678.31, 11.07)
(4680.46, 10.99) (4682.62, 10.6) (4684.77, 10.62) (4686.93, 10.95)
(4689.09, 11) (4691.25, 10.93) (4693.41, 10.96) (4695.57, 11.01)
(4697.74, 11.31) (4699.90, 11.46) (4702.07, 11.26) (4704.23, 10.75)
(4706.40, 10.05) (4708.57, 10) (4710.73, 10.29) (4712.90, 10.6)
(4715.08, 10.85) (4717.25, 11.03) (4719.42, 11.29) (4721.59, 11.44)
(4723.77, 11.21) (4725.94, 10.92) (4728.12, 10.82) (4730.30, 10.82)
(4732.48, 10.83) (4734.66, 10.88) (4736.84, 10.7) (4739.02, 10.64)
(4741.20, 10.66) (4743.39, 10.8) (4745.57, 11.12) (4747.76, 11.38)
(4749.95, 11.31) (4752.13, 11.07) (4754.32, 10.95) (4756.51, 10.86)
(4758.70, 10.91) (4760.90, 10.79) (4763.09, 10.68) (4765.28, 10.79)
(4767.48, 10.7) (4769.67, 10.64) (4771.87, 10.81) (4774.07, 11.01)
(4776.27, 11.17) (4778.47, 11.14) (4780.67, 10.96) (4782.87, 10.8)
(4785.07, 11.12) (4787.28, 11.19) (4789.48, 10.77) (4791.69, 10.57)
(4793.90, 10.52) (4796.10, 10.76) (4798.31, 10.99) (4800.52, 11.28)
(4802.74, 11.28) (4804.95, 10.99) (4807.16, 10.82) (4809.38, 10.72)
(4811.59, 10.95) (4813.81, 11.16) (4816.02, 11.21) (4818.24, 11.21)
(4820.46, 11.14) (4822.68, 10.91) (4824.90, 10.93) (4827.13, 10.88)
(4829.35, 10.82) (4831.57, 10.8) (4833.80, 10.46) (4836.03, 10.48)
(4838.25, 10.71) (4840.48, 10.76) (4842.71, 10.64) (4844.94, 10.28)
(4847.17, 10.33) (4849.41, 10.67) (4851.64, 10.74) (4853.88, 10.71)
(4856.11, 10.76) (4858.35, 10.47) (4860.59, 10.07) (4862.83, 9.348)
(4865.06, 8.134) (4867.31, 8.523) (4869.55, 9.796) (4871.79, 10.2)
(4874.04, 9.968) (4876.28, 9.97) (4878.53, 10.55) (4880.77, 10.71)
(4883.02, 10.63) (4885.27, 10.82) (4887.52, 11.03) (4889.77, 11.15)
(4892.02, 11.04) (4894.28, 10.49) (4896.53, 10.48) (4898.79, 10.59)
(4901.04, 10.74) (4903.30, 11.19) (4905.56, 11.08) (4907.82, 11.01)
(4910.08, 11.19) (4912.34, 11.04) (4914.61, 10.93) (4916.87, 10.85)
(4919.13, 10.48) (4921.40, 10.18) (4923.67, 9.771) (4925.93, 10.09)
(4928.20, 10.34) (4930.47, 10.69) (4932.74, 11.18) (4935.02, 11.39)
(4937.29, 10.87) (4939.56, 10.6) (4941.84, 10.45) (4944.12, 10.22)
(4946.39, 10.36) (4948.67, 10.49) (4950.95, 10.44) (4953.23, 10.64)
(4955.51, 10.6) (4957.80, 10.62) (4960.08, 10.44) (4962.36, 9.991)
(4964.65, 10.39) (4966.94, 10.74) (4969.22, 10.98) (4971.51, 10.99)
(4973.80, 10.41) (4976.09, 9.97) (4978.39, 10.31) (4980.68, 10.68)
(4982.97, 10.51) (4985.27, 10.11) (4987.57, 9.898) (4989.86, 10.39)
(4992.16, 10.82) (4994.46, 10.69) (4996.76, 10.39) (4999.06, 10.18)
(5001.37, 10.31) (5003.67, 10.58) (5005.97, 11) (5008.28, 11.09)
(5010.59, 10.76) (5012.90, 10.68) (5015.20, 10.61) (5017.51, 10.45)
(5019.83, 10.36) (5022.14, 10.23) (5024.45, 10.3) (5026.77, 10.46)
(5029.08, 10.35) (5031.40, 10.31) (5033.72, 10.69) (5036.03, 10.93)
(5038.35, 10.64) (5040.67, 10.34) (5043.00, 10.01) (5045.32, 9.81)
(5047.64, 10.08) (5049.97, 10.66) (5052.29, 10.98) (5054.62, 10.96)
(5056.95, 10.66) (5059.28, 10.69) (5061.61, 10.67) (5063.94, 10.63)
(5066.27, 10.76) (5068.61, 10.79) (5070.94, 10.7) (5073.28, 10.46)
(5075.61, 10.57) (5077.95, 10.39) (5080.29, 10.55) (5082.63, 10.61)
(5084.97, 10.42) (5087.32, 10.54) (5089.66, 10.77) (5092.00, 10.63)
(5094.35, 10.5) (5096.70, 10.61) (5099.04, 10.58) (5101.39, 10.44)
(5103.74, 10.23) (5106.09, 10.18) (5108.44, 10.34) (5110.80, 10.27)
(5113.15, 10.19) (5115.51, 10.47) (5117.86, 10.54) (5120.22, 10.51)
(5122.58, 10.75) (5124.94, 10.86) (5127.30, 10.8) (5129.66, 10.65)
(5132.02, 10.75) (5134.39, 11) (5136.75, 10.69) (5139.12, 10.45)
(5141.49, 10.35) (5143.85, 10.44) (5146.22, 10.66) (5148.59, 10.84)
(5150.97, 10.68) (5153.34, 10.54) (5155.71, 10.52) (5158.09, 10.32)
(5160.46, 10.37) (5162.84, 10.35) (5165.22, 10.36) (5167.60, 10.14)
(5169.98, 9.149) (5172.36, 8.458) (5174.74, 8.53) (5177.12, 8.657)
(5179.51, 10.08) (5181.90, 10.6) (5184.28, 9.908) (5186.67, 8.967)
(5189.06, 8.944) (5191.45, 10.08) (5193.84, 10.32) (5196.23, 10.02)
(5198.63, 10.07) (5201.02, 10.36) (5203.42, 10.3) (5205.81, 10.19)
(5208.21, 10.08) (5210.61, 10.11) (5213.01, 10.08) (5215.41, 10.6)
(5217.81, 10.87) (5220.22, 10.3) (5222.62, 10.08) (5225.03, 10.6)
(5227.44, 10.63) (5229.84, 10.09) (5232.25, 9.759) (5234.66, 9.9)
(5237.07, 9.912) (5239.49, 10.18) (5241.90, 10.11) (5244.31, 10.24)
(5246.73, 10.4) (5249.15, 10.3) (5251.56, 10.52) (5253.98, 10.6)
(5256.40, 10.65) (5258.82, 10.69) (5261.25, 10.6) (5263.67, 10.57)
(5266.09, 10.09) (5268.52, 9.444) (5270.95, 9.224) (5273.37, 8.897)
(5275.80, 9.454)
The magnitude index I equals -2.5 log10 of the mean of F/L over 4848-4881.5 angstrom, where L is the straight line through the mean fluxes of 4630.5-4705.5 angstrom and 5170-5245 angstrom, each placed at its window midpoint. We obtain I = 0.053 mag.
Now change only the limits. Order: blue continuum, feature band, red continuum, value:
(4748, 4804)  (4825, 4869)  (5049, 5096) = 0.06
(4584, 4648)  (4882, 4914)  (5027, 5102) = -0.02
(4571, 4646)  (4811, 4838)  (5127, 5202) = -0.04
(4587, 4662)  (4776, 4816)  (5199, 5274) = -0.03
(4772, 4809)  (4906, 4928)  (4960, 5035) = 0.01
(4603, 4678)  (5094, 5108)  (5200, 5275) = -0.01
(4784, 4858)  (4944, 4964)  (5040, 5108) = 0.02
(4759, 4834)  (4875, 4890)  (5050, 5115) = 0.01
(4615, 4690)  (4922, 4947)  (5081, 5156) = 0.01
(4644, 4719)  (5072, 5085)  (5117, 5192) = -0.02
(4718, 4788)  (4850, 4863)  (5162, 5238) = 0.03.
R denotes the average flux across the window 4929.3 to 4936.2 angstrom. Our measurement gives 11.1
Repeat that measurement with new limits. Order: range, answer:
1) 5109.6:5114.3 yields 10.2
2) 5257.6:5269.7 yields 10.3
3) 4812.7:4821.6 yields 11.2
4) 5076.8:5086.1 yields 10.5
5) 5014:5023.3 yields 10.4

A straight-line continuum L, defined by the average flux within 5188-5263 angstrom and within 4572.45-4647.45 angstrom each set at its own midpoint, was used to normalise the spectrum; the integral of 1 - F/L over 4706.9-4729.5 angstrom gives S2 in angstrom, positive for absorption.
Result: -0.3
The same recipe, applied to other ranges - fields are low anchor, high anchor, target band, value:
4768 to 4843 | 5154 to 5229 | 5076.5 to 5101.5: -0.8 angstrom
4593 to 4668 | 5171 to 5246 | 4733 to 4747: -0.2 angstrom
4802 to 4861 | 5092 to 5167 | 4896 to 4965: 0.4 angstrom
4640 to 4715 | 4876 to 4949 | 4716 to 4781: -1.0 angstrom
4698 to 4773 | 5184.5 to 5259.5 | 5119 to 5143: -0.8 angstrom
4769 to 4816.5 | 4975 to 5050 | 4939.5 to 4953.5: 0.2 angstrom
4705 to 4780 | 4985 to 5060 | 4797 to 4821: -0.6 angstrom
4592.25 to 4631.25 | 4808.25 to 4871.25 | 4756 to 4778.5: -0.5 angstrom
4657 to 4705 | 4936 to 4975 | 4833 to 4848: 0.3 angstrom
